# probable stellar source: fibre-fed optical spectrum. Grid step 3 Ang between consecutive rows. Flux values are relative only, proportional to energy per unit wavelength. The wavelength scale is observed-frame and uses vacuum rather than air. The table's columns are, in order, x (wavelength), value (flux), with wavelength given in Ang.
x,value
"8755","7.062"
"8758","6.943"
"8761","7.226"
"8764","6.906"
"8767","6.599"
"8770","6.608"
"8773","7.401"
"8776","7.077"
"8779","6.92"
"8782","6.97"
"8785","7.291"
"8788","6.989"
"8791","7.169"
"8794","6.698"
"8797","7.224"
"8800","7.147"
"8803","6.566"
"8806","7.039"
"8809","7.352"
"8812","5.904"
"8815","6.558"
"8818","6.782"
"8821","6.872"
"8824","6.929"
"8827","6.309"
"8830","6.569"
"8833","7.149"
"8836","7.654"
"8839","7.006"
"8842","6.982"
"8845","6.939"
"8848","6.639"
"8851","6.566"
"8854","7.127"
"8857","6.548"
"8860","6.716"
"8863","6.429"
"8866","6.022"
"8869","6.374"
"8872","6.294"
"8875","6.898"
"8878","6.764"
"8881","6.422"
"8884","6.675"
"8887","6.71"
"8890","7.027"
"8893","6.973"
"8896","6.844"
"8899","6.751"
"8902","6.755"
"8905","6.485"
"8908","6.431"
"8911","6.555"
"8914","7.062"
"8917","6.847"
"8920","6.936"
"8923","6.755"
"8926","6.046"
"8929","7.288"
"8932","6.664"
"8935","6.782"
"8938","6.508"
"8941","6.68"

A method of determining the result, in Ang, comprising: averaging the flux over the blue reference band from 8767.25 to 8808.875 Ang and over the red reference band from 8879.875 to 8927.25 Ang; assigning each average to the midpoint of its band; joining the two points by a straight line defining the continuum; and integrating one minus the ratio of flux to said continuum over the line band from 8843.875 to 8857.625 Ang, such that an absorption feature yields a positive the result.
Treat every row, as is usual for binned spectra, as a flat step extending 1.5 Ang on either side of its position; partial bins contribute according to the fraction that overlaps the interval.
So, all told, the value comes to 0.1 Ang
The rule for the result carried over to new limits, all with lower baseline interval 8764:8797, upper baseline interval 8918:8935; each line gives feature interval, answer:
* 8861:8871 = 0.80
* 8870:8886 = 0.51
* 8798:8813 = 0.21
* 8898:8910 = 0.33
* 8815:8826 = 0.19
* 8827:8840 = -0.21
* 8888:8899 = -0.18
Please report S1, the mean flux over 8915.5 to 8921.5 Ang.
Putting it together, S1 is 6.89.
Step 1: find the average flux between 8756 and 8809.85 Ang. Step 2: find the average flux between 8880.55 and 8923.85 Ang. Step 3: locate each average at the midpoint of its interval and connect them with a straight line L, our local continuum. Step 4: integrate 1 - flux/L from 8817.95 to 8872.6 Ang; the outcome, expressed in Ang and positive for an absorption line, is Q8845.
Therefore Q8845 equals 1.09 Ang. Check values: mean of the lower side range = 7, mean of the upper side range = 6.76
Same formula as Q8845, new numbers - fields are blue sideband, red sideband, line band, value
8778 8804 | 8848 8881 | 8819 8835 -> 0.0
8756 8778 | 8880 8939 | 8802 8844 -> 0.2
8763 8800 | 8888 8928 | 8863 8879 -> 0.8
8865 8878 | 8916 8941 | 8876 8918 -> -1.0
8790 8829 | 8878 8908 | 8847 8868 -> 0.6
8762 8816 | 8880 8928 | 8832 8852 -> -0.5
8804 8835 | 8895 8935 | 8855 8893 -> 0.8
